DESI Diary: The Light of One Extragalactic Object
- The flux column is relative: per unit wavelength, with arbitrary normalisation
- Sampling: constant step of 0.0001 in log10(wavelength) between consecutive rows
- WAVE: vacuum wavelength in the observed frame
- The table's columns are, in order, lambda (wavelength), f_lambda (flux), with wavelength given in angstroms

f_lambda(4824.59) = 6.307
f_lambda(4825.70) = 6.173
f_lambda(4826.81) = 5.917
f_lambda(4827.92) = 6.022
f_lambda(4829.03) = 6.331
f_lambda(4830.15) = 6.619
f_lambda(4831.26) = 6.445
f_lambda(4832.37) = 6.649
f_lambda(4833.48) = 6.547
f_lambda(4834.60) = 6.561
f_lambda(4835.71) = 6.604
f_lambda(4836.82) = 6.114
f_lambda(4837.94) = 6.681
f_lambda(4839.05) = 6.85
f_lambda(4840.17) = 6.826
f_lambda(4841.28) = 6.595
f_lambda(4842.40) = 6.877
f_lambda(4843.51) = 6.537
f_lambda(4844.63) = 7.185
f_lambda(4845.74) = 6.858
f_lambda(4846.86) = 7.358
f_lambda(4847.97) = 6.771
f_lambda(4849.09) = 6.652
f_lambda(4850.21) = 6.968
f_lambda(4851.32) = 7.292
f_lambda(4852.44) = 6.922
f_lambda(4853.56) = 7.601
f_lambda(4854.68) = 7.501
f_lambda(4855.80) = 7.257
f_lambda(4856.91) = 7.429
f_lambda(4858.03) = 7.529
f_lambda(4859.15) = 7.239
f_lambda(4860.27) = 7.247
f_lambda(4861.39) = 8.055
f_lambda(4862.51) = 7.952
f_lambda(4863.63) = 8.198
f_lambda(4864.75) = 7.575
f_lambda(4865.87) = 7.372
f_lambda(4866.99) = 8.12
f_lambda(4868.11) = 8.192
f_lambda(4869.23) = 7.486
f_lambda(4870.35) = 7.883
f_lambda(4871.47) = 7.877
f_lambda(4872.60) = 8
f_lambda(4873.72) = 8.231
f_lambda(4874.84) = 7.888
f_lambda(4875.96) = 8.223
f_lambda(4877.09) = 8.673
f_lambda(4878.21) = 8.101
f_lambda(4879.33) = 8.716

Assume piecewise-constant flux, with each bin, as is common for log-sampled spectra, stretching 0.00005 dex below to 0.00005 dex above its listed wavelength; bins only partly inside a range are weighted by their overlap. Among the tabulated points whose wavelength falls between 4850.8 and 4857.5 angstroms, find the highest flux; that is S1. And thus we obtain 7.601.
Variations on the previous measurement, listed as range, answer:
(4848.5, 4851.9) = 7.292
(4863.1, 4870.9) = 8.198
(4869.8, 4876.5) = 8.231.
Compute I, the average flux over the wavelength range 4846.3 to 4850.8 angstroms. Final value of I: 6.95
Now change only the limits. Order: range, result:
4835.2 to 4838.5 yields 6.47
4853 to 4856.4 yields 7.46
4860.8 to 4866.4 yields 7.83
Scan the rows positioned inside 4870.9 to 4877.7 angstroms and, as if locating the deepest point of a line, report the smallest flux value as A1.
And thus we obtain 7.877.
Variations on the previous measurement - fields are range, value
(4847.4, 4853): 6.652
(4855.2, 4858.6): 7.257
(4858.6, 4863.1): 7.239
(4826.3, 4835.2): 5.917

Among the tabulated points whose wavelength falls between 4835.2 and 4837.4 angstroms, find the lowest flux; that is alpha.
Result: 6.114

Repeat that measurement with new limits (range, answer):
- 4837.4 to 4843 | 6.595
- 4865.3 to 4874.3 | 7.372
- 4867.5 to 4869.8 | 7.486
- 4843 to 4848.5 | 6.537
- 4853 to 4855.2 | 7.501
